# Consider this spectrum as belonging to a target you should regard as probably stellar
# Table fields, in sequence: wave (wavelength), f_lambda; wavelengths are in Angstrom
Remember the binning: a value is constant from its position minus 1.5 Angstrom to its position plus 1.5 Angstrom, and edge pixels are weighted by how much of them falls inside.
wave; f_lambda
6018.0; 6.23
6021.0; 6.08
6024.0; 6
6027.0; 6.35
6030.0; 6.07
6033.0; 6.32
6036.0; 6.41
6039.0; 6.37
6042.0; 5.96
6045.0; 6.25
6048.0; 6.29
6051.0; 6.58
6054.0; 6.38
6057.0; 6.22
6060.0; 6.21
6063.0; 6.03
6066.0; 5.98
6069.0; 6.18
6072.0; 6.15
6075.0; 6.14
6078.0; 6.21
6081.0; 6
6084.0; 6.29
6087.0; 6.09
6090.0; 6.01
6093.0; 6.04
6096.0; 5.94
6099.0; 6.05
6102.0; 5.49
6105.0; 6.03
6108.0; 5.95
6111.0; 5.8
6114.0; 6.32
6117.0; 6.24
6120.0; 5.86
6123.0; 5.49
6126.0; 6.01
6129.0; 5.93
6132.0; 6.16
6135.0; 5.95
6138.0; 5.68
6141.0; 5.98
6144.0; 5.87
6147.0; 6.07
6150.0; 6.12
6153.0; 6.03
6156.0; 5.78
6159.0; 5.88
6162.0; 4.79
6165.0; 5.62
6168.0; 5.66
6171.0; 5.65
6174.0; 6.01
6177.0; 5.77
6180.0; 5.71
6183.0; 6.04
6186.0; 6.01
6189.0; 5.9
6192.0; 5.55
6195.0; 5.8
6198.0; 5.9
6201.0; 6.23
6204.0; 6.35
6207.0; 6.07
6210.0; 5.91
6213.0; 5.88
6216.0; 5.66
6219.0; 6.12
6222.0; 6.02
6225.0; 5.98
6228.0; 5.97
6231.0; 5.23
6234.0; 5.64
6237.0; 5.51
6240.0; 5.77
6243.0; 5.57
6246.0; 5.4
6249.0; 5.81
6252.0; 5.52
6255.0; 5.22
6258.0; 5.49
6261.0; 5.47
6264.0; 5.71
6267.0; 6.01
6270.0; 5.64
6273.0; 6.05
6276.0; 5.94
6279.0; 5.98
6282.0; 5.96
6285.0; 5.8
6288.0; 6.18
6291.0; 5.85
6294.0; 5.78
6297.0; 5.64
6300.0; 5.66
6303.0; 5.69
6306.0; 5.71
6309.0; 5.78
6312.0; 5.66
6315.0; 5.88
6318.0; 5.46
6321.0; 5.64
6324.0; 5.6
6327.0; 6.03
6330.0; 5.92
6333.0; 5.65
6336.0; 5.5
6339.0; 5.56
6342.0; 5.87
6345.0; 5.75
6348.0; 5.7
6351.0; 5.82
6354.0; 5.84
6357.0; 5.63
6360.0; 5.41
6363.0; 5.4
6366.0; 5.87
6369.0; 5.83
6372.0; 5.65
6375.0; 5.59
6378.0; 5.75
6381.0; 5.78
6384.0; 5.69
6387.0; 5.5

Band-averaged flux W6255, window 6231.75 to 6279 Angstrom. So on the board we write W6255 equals 5.65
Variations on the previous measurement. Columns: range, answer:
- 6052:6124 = 6.05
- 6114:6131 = 5.95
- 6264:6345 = 5.78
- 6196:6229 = 6.01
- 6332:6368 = 5.67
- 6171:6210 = 5.93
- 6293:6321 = 5.69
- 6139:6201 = 5.82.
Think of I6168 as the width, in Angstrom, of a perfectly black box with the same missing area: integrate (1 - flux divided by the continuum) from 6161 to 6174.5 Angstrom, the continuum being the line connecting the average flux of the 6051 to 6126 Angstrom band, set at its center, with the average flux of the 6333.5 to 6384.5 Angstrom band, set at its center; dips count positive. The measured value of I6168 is 0.9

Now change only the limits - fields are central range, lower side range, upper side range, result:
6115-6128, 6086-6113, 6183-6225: 0.05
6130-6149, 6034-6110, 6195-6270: 0.07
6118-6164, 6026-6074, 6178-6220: 1.58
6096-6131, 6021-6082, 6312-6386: 0.97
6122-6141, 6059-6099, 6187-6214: 0.46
